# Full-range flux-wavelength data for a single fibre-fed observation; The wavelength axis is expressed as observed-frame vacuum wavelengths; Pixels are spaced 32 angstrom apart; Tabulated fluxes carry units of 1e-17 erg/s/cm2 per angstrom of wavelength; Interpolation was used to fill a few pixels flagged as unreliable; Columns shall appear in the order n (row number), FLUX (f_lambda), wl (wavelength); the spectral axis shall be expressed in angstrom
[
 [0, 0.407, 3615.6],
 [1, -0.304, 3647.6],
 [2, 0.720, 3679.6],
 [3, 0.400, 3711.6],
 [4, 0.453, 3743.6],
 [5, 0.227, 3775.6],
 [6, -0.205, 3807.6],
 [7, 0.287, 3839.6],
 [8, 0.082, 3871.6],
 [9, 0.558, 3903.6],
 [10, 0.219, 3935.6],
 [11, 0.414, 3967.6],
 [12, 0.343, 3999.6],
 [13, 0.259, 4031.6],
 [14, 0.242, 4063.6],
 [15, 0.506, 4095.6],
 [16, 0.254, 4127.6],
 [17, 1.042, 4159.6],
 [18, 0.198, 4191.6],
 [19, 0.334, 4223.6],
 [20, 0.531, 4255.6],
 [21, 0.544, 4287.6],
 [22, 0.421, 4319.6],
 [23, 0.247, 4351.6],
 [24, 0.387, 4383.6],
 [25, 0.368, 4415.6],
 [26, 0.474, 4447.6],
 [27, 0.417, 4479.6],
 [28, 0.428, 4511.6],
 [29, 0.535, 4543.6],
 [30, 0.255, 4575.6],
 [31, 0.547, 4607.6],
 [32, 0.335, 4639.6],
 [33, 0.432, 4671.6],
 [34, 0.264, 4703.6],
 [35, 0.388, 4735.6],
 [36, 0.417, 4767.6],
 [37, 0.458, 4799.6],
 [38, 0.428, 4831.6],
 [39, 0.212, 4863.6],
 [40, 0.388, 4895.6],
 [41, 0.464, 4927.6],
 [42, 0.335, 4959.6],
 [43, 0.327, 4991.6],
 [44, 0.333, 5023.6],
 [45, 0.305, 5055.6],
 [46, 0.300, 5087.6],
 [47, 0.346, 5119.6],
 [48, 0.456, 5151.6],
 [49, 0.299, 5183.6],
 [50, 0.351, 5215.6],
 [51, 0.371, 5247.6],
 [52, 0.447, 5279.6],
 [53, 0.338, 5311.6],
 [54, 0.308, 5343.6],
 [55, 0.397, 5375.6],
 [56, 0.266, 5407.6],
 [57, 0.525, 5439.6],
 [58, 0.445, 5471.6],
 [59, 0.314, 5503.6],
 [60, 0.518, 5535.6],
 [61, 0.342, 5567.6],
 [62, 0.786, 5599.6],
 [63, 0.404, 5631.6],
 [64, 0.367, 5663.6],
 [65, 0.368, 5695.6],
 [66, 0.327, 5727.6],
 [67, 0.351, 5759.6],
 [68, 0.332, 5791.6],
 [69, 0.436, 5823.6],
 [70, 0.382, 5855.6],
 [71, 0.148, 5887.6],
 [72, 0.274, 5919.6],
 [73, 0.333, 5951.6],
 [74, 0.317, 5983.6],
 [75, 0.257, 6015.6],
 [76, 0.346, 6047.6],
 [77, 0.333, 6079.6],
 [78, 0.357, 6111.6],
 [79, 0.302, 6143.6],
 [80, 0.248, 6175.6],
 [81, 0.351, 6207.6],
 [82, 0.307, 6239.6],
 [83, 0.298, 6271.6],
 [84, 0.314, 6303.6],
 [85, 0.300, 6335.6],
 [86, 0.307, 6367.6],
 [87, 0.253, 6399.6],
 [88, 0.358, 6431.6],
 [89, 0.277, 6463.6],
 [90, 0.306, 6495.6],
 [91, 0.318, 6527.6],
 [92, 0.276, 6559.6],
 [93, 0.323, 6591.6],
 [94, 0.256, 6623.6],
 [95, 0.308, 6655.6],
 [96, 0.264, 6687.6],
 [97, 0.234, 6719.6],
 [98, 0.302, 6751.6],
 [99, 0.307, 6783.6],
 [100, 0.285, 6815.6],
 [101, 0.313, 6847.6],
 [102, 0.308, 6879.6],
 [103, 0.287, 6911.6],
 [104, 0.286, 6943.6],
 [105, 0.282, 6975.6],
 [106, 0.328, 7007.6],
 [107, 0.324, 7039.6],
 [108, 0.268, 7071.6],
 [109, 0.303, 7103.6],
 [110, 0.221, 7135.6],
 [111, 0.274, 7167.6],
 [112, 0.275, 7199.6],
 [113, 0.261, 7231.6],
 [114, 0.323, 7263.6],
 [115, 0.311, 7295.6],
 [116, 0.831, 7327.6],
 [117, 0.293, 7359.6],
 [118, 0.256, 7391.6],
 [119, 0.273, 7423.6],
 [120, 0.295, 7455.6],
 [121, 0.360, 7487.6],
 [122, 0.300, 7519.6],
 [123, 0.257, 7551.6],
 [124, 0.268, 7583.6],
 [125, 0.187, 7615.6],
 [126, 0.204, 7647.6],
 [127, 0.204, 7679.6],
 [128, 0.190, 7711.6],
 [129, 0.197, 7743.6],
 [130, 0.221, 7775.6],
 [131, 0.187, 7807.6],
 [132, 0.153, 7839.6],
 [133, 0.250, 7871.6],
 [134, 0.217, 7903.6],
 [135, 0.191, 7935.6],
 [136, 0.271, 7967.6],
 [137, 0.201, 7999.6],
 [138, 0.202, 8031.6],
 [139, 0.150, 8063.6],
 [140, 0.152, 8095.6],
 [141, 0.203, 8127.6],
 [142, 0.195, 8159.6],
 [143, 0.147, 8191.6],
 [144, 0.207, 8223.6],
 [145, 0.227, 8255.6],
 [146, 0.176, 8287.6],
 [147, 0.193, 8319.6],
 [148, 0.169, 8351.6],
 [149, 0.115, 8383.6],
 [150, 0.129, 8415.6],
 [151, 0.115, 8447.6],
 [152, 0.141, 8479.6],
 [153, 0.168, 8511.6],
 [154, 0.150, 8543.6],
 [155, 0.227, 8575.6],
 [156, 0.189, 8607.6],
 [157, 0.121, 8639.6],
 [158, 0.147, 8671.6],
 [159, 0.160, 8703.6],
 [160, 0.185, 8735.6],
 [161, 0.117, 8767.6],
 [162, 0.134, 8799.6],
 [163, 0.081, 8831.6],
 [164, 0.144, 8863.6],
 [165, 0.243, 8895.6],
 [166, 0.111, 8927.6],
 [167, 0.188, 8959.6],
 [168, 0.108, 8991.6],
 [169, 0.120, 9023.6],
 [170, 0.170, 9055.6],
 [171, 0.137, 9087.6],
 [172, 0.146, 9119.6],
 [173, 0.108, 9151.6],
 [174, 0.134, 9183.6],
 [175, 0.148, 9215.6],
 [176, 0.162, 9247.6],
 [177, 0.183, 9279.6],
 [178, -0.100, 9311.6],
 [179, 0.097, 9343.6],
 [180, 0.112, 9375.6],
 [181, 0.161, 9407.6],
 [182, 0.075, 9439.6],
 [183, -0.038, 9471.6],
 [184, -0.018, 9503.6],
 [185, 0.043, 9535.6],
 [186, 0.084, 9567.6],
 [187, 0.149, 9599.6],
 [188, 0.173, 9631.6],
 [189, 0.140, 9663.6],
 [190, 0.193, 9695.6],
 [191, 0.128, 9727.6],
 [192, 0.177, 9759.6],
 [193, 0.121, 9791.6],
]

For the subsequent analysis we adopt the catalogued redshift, 0.116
